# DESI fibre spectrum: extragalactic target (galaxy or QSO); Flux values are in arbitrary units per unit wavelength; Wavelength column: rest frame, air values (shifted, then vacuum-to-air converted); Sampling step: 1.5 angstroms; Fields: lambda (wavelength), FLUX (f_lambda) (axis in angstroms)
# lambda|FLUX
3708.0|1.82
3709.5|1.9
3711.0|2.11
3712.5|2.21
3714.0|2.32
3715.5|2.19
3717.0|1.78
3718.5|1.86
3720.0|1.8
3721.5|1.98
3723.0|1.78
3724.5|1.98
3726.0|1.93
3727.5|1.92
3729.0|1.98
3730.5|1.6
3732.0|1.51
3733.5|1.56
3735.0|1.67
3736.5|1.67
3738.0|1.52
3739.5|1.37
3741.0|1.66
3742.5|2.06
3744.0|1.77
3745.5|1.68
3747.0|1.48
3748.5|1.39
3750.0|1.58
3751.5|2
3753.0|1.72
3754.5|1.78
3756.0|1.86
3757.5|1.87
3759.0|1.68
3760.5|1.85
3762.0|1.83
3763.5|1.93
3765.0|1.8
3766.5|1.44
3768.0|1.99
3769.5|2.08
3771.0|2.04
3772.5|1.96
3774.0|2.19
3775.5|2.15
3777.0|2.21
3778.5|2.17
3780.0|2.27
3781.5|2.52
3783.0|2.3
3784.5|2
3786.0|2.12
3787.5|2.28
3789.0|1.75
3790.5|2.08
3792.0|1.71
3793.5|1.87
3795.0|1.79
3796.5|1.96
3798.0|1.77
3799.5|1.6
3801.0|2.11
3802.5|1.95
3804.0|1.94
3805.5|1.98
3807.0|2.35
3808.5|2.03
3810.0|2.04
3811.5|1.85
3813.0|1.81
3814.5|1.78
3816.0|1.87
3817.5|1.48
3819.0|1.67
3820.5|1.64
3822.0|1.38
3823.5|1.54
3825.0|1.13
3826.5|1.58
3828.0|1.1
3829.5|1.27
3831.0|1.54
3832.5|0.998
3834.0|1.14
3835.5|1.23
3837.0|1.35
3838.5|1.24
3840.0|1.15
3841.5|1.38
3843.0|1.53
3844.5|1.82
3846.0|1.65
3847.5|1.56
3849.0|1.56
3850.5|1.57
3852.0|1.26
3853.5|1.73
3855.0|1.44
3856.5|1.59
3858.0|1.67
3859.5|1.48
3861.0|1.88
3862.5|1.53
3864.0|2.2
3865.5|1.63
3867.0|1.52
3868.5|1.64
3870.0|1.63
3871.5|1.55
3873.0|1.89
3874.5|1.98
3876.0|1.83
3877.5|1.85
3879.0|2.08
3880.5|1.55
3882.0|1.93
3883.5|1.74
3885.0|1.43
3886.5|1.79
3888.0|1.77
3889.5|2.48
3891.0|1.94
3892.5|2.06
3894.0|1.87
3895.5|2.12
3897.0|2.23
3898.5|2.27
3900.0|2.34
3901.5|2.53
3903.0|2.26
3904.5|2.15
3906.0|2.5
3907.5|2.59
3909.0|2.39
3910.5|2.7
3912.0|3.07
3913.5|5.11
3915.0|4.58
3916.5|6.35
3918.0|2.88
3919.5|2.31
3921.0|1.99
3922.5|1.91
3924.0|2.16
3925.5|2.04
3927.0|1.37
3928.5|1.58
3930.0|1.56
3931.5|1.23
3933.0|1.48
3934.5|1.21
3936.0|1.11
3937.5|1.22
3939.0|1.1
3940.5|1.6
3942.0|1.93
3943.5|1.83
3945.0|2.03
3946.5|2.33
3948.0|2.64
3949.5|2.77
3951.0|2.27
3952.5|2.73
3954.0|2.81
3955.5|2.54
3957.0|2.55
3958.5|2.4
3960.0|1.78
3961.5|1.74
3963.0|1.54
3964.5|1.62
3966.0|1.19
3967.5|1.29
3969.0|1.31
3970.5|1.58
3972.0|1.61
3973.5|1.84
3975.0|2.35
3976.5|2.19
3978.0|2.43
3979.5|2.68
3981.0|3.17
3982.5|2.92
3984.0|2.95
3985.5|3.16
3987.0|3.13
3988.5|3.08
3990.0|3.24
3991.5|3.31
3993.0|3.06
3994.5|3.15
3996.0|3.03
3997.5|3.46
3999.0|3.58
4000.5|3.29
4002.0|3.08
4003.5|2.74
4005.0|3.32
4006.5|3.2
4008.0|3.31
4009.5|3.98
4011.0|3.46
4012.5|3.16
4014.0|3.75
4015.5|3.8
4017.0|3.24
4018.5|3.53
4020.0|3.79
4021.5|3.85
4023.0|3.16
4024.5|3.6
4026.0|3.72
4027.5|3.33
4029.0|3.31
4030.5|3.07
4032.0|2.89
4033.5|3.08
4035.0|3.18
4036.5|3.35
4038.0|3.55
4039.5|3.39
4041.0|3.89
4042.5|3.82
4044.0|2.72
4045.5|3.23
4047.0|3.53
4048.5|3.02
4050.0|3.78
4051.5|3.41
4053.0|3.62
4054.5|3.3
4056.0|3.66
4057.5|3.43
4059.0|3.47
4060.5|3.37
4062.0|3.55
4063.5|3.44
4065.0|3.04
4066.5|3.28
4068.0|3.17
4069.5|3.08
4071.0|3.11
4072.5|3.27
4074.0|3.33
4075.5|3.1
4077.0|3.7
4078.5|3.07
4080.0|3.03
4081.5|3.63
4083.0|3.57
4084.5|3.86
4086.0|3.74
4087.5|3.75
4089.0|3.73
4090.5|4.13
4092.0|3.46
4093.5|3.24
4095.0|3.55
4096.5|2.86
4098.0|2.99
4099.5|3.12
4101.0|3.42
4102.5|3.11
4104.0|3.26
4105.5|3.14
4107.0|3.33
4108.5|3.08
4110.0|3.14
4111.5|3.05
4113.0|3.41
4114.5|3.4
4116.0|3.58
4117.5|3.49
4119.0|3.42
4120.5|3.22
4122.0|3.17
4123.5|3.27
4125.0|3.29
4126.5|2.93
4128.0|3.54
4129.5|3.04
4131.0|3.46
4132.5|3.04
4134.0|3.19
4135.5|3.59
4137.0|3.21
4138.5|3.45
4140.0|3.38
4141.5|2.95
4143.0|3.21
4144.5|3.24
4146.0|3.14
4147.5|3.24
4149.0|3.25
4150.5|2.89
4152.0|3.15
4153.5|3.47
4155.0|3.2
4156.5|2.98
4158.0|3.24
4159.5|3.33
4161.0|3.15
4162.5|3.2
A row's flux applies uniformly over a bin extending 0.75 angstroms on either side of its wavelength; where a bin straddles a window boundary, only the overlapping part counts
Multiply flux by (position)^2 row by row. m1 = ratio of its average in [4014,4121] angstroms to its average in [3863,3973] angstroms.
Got 1.74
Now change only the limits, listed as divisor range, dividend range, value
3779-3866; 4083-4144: 2.27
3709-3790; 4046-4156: 2.10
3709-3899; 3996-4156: 2.15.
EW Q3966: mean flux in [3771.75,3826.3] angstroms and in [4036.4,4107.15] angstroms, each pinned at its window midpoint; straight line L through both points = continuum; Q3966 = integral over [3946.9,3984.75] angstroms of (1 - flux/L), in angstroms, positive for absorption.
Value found 8.3 angstroms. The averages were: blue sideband 1.92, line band 2.2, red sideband 3.39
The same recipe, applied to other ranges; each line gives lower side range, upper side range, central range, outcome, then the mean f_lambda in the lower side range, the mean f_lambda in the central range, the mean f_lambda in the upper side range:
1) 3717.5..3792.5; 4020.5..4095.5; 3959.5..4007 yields 7.5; 1.87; 2.56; 3.41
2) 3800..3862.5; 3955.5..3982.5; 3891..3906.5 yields -3.7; 1.59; 2.21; 2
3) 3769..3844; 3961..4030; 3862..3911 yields 5.7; 1.78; 2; 2.9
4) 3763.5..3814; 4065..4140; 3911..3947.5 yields 4.6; 2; 2.25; 3.32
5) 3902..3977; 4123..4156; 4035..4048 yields -3.3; 2.19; 3.41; 3.23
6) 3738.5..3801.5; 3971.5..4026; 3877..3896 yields 4.8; 1.89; 1.89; 3.14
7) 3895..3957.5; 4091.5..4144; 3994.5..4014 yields -4.3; 2.34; 3.31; 3.26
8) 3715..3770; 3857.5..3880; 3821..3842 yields 5.6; 1.77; 1.29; 1.76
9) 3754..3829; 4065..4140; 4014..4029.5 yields -3.1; 1.88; 3.55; 3.32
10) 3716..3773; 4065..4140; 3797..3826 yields 3.9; 1.77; 1.79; 3.32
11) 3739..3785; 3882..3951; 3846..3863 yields 4.2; 1.89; 1.57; 2.23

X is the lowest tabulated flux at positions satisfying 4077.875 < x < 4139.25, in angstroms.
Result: 2.86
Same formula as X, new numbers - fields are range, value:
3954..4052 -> 1.19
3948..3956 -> 2.27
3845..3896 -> 1.26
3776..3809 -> 1.6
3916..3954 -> 1.1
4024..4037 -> 2.89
